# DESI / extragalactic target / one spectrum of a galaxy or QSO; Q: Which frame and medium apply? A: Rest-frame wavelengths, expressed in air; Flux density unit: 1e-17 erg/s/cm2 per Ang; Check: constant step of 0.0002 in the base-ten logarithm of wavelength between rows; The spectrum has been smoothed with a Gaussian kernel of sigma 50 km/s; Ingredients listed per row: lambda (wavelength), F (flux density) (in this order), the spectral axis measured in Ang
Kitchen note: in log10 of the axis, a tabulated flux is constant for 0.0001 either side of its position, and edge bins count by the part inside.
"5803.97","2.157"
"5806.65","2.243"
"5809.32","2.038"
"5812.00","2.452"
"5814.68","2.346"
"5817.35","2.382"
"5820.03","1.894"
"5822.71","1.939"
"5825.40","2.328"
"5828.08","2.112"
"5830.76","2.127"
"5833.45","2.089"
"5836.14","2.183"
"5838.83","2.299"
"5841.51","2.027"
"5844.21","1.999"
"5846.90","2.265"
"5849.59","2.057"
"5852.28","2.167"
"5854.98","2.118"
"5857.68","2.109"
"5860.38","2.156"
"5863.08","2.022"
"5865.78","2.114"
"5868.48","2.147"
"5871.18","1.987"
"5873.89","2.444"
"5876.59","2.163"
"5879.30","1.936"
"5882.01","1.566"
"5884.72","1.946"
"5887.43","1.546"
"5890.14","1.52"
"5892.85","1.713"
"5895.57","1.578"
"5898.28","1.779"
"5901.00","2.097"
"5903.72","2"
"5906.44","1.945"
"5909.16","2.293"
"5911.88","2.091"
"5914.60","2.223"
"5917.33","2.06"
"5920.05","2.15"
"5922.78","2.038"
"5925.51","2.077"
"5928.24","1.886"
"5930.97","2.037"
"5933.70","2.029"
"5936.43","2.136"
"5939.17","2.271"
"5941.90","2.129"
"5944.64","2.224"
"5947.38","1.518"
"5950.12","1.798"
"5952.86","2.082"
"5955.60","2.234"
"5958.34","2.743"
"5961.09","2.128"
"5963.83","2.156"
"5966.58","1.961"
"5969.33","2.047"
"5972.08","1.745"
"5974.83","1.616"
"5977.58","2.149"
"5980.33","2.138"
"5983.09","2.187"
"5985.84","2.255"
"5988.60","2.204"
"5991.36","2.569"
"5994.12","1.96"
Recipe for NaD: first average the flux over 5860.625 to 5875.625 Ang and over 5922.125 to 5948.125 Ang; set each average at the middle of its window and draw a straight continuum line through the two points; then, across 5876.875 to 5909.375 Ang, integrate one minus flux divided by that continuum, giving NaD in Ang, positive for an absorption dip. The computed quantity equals 4.4 Ang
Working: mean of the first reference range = 2.15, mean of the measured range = 1.82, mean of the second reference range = 2.05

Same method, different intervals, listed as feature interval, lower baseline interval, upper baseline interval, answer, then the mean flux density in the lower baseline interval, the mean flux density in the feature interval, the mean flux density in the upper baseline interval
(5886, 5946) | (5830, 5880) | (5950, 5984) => 3.2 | 2.13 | 1.99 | 2.08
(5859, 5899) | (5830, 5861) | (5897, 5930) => 3.5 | 2.13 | 1.91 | 2.05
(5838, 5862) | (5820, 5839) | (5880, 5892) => -2.1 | 2.13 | 2.13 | 1.66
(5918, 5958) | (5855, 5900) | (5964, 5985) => -1.9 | 1.93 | 2.06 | 2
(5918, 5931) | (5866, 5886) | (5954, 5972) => 0.5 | 2.03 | 2.04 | 2.18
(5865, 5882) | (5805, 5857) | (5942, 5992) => 0.4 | 2.16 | 2.09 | 2.09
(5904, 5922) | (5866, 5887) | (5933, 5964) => -0.4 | 2.01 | 2.12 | 2.12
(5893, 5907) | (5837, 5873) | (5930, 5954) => 1.4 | 2.12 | 1.86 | 2.02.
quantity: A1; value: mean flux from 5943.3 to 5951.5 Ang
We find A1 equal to 1.85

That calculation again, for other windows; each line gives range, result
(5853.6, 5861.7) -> 2.13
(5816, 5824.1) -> 2.07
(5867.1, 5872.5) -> 2.07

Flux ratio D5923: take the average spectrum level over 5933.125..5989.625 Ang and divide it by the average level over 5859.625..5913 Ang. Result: 1.07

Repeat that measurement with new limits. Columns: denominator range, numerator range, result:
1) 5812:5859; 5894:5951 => 0.94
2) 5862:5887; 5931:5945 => 1.06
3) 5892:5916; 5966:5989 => 1.03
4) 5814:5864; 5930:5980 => 0.96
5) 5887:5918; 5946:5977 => 1.05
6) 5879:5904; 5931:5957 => 1.17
